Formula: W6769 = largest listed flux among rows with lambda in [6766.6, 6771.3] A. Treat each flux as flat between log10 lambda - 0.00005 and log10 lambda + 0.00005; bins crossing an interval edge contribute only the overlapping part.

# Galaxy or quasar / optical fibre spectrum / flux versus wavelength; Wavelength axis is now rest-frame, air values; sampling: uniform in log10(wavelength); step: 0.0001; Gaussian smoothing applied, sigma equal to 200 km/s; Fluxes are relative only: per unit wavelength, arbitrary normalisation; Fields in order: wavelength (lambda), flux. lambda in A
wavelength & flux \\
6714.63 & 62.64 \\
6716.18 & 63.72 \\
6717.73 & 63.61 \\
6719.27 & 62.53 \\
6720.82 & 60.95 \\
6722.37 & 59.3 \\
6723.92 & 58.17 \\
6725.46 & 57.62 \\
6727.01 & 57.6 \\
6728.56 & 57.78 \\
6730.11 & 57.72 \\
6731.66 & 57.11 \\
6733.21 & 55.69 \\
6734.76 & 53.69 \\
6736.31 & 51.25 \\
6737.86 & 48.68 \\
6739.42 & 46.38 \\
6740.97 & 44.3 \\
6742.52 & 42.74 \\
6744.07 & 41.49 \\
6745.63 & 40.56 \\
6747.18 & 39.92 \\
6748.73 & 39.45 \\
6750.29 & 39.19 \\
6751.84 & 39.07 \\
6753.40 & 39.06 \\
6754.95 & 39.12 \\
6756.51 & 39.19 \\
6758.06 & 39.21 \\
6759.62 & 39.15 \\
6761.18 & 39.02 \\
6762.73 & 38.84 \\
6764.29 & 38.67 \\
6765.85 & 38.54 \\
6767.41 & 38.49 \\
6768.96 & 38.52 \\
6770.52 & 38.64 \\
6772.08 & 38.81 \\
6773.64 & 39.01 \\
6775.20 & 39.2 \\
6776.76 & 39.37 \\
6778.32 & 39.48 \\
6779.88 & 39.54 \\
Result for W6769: 38.64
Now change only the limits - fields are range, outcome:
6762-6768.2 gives 38.84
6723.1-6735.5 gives 58.17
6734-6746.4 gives 53.69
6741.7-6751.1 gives 42.74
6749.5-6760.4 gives 39.21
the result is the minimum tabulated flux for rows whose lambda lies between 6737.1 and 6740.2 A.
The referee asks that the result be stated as 46.38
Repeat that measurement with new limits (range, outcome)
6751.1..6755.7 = 39.06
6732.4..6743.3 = 42.74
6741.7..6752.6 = 39.07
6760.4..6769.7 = 38.49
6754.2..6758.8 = 39.12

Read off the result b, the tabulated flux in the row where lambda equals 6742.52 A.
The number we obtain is 42.74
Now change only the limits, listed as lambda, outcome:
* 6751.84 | 39.07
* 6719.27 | 62.53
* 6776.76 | 39.37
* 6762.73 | 38.84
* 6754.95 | 39.12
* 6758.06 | 39.21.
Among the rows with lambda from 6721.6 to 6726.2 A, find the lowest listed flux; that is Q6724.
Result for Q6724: 57.62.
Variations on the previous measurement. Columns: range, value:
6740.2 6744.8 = 41.49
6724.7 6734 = 55.69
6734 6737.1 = 51.25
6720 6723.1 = 59.3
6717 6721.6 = 60.95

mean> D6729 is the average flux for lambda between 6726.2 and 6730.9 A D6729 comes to 57.7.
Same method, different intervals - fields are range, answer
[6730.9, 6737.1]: 54.4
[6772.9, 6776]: 39.1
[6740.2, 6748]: 41.8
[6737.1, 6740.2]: 47.4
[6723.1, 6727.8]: 57.9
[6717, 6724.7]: 61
